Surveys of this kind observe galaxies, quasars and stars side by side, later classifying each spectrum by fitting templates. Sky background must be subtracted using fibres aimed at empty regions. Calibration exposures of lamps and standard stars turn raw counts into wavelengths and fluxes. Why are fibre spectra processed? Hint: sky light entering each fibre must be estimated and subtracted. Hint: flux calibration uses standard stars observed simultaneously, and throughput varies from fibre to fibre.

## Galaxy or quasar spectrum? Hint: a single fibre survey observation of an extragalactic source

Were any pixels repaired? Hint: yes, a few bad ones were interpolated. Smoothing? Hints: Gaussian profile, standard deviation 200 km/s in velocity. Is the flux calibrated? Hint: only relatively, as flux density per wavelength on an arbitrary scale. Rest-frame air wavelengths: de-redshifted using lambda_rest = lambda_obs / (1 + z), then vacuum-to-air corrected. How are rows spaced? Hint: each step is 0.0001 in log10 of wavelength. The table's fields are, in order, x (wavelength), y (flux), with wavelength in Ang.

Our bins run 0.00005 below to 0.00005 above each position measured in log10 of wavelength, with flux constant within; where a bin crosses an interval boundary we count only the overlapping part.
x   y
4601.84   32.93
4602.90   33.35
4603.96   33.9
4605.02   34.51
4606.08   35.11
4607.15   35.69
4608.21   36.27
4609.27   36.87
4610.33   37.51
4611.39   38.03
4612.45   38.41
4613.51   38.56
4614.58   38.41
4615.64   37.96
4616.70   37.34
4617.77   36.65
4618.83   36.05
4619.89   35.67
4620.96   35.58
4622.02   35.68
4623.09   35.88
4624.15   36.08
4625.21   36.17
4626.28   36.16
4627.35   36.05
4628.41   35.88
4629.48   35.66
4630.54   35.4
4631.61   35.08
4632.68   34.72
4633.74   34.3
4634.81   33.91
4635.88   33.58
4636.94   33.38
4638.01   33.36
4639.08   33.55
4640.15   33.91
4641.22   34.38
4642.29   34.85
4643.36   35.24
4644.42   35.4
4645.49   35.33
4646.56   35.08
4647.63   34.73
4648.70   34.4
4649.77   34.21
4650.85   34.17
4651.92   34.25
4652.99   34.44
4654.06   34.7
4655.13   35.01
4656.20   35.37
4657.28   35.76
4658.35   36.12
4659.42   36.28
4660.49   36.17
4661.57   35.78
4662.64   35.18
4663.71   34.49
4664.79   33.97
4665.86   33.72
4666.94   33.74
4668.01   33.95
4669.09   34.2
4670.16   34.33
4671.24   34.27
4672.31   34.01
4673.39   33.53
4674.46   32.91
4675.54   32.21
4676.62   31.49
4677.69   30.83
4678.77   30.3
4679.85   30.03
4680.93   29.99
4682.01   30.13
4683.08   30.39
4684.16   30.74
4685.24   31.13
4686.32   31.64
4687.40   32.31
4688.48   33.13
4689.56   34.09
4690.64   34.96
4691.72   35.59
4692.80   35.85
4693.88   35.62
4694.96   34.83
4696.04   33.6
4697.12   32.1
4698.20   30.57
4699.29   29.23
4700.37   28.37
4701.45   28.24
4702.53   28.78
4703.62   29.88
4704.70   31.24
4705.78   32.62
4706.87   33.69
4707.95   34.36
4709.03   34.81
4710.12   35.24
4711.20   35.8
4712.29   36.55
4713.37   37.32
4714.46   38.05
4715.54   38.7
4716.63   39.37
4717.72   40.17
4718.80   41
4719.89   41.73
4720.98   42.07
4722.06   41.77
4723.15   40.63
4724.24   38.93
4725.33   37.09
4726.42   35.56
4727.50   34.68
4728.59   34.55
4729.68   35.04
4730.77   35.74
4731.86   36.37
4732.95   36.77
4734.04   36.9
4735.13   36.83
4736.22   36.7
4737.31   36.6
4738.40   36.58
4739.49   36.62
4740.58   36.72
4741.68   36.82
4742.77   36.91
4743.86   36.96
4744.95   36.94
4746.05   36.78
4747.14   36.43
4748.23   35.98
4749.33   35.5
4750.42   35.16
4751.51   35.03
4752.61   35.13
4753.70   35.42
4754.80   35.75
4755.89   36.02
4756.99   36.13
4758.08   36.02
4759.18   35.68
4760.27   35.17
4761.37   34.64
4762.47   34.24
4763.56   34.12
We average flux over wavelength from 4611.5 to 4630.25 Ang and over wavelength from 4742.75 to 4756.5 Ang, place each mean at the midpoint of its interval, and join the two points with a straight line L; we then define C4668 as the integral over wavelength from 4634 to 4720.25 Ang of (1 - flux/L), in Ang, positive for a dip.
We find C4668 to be 5.6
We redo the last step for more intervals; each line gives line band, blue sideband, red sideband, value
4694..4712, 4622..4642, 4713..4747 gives 2.26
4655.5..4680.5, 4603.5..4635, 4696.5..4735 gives 1.40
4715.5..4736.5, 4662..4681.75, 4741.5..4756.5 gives -1.75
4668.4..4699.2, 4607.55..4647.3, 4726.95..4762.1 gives 2.78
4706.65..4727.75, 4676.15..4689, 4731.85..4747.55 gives -2.14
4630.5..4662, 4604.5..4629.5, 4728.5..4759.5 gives 1.46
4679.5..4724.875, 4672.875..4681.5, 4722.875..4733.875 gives -0.70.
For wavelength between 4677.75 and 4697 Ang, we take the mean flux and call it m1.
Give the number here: 32.6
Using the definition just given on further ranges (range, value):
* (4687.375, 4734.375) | 35.3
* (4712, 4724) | 39.8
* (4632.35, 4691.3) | 33.7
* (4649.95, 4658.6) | 34.9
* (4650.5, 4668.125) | 34.9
